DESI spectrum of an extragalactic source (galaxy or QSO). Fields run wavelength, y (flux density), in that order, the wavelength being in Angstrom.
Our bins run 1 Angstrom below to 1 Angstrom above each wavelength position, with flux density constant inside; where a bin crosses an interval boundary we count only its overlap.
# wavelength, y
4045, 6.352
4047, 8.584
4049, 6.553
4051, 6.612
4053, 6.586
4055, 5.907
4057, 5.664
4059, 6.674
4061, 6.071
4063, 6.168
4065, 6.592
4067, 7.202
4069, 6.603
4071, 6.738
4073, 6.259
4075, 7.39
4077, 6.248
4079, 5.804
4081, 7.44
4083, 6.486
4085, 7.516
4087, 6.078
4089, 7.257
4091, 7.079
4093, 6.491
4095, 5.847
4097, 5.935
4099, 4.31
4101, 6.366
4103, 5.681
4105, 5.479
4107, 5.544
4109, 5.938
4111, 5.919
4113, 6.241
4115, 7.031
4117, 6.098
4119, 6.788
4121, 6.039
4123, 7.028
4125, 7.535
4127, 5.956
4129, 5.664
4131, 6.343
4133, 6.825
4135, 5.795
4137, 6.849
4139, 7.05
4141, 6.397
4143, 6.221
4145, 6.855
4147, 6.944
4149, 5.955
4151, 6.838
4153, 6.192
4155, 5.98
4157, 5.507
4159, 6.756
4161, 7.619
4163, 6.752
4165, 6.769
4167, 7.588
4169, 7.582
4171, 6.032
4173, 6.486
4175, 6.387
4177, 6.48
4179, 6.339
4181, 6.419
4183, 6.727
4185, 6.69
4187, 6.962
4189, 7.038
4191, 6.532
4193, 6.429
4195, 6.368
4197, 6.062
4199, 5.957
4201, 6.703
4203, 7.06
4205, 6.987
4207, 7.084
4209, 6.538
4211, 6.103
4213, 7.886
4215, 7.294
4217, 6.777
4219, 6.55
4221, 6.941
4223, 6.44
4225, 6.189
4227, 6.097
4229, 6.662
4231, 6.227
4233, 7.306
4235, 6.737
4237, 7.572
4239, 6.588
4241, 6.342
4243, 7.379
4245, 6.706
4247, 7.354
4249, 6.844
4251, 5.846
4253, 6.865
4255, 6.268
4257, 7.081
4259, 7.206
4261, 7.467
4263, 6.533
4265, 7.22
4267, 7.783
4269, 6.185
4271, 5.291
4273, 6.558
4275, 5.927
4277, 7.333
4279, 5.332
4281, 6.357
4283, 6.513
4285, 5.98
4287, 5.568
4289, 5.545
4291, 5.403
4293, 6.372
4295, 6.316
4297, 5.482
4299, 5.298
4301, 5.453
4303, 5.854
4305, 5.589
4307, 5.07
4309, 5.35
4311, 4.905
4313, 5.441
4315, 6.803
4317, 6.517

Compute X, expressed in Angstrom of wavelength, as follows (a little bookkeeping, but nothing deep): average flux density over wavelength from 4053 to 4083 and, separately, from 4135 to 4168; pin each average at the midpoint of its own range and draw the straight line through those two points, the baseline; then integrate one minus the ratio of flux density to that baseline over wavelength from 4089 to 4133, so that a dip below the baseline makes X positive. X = 2.4 Angstrom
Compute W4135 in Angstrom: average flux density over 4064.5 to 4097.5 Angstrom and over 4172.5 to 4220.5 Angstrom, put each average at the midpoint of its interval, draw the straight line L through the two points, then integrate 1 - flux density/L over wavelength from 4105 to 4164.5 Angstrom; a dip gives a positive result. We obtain 2.1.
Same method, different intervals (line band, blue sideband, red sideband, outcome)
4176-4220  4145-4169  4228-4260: 0.4 Angstrom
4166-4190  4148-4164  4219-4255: -0.8 Angstrom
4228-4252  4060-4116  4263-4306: -2.6 Angstrom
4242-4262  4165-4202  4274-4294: -2.2 Angstrom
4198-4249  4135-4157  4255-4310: -4.1 Angstrom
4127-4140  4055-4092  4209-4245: 0.6 Angstrom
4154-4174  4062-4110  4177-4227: -0.5 Angstrom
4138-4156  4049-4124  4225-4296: -0.2 Angstrom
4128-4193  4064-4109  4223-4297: -1.5 Angstrom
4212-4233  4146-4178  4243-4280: -0.3 Angstrom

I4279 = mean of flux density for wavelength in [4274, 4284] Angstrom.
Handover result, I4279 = 6.29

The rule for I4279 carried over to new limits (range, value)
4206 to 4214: 6.9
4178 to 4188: 6.63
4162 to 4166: 6.76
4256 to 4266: 7.1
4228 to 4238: 6.9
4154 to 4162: 6.47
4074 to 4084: 6.67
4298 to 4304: 5.54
